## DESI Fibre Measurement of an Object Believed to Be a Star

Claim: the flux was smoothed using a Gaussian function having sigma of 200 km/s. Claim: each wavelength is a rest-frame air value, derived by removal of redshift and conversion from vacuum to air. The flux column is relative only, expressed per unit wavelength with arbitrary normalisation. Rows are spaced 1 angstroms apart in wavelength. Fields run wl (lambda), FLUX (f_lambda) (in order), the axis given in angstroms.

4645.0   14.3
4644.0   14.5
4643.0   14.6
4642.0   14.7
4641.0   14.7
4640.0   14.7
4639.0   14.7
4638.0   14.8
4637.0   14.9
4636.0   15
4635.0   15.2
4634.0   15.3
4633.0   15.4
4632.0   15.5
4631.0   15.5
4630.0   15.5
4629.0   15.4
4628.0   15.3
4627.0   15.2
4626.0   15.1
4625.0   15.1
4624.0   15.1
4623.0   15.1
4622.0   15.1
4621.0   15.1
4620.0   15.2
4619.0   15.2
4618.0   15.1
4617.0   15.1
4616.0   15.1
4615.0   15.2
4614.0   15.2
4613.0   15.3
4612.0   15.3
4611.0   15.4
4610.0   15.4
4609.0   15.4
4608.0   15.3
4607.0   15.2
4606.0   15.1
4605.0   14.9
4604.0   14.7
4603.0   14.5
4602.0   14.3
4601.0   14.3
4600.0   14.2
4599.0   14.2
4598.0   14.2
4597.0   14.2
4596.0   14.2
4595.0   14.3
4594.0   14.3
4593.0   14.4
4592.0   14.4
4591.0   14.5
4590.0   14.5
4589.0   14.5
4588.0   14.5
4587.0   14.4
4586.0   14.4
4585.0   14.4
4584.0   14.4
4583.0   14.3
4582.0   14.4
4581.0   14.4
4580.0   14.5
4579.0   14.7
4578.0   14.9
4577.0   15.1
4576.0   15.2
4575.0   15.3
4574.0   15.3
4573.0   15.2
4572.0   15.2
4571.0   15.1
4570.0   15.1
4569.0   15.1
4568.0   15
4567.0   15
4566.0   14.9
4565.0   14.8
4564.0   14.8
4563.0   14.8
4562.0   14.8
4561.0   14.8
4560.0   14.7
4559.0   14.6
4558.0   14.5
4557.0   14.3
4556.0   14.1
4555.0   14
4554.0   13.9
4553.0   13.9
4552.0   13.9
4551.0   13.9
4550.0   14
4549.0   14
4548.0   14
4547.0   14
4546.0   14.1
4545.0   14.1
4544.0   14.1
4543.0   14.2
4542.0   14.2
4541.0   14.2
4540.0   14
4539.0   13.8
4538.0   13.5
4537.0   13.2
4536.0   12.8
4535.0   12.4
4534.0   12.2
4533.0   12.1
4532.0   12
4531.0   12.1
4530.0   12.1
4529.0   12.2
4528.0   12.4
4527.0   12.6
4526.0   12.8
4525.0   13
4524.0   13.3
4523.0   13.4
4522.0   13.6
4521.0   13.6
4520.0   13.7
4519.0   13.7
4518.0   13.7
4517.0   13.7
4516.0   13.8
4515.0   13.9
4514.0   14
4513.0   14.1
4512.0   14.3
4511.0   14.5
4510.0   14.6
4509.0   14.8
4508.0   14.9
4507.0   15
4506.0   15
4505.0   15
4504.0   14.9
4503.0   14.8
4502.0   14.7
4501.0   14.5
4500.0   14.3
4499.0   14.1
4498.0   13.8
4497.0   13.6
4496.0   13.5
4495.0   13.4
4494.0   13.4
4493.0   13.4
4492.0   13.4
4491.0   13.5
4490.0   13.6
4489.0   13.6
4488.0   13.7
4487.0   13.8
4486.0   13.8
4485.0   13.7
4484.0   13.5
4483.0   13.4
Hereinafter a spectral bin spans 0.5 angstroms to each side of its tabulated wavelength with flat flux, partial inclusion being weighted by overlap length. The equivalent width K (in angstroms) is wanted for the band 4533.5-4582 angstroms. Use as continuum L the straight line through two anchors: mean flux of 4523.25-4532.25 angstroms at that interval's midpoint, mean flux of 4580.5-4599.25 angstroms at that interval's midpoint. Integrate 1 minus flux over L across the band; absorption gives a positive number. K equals -3.3 angstroms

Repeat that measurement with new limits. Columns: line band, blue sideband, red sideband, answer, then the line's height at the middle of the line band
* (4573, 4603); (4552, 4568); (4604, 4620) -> 0.7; 14.9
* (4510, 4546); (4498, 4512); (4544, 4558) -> 2.4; 14.3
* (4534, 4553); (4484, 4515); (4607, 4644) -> 0.9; 14.5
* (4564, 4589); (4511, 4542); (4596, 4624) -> -1.0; 14.3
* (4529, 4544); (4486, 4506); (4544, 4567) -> 1.2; 14.2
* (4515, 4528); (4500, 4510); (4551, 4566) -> 1.1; 14.7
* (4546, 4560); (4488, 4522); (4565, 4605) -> 0.3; 14.4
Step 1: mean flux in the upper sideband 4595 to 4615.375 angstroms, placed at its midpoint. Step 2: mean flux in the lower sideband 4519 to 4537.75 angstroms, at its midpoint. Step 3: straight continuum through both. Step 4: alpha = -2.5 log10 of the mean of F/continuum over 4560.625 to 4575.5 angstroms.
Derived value -0.09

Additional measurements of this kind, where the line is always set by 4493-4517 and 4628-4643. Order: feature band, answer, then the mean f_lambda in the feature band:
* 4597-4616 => 0.00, 14.9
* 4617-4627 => -0.01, 15.1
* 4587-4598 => 0.03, 14.4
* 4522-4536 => 0.15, 12.6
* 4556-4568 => -0.01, 14.7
